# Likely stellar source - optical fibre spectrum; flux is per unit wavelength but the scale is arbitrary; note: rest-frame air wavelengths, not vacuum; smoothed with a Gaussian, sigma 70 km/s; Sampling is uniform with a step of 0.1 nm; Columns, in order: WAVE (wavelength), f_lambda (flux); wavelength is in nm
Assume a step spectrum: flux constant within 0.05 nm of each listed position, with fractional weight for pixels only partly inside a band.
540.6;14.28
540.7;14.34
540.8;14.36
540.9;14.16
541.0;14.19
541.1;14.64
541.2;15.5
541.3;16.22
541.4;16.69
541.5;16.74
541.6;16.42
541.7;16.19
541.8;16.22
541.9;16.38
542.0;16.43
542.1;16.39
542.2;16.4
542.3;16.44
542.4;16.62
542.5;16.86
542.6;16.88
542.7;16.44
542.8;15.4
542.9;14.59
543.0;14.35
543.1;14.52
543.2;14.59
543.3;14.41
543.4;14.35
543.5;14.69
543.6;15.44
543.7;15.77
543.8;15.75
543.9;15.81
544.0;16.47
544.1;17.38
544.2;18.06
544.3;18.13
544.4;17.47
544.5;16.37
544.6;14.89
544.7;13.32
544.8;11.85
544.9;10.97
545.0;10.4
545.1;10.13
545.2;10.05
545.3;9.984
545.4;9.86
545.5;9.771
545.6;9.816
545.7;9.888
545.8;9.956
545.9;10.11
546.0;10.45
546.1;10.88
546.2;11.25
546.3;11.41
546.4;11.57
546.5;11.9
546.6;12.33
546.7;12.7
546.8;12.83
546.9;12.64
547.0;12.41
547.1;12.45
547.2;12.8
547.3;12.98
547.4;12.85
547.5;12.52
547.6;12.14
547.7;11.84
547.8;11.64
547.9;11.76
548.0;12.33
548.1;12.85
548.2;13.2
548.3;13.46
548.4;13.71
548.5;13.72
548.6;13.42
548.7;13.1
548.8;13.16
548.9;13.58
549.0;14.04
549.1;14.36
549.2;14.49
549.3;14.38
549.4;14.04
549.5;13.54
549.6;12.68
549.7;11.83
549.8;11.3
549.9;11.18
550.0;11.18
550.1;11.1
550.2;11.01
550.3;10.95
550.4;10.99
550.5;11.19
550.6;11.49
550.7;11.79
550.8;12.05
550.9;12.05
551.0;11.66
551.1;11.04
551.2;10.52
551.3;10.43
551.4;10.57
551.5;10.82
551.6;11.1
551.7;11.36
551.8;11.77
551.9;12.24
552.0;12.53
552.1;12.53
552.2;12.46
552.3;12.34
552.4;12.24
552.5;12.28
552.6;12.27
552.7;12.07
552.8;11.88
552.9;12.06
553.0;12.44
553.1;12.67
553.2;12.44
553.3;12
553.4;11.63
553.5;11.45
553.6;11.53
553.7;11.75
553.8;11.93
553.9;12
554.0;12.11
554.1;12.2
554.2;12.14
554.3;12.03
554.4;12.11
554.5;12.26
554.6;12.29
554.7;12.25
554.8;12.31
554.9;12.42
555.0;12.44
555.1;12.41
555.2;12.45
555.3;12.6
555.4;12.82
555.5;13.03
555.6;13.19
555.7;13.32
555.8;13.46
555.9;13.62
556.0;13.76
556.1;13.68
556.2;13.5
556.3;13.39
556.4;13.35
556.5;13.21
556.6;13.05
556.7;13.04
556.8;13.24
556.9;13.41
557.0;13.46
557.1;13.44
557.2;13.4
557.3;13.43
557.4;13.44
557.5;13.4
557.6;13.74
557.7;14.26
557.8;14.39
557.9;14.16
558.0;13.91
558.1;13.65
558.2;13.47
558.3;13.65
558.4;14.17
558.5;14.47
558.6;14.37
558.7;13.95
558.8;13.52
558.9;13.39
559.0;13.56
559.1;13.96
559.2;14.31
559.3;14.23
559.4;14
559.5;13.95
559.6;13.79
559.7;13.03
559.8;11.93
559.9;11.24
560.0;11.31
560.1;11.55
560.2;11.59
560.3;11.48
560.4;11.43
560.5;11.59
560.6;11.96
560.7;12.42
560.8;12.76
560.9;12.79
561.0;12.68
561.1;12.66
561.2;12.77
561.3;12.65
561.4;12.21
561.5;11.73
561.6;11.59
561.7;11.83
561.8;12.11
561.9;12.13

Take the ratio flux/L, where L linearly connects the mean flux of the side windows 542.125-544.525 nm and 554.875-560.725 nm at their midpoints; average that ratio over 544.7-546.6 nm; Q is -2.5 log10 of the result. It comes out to 0.40 mag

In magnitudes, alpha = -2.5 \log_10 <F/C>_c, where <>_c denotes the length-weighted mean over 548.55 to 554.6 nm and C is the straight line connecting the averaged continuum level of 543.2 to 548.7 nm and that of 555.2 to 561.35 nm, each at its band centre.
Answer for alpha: 0.08 mag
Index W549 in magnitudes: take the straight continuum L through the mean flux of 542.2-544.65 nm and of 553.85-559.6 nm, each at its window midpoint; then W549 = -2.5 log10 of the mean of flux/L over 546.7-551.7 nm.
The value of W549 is 0.20 mag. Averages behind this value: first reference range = 15.9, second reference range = 13.3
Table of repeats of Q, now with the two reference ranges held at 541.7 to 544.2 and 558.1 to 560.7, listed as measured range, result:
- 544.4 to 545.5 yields 0.28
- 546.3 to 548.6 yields 0.20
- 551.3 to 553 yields 0.20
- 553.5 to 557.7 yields 0.07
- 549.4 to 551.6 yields 0.26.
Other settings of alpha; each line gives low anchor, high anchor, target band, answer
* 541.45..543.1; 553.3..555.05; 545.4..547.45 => 0.26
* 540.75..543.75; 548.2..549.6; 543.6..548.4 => 0.15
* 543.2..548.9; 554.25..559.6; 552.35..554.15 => 0.10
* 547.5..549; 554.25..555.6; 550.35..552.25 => 0.11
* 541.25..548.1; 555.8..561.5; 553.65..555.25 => 0.10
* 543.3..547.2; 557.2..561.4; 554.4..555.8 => 0.04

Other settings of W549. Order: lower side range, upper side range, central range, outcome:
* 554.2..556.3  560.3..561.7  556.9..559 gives -0.10 mag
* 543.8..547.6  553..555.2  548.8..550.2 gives -0.04 mag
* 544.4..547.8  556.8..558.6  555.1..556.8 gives 0.02 mag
